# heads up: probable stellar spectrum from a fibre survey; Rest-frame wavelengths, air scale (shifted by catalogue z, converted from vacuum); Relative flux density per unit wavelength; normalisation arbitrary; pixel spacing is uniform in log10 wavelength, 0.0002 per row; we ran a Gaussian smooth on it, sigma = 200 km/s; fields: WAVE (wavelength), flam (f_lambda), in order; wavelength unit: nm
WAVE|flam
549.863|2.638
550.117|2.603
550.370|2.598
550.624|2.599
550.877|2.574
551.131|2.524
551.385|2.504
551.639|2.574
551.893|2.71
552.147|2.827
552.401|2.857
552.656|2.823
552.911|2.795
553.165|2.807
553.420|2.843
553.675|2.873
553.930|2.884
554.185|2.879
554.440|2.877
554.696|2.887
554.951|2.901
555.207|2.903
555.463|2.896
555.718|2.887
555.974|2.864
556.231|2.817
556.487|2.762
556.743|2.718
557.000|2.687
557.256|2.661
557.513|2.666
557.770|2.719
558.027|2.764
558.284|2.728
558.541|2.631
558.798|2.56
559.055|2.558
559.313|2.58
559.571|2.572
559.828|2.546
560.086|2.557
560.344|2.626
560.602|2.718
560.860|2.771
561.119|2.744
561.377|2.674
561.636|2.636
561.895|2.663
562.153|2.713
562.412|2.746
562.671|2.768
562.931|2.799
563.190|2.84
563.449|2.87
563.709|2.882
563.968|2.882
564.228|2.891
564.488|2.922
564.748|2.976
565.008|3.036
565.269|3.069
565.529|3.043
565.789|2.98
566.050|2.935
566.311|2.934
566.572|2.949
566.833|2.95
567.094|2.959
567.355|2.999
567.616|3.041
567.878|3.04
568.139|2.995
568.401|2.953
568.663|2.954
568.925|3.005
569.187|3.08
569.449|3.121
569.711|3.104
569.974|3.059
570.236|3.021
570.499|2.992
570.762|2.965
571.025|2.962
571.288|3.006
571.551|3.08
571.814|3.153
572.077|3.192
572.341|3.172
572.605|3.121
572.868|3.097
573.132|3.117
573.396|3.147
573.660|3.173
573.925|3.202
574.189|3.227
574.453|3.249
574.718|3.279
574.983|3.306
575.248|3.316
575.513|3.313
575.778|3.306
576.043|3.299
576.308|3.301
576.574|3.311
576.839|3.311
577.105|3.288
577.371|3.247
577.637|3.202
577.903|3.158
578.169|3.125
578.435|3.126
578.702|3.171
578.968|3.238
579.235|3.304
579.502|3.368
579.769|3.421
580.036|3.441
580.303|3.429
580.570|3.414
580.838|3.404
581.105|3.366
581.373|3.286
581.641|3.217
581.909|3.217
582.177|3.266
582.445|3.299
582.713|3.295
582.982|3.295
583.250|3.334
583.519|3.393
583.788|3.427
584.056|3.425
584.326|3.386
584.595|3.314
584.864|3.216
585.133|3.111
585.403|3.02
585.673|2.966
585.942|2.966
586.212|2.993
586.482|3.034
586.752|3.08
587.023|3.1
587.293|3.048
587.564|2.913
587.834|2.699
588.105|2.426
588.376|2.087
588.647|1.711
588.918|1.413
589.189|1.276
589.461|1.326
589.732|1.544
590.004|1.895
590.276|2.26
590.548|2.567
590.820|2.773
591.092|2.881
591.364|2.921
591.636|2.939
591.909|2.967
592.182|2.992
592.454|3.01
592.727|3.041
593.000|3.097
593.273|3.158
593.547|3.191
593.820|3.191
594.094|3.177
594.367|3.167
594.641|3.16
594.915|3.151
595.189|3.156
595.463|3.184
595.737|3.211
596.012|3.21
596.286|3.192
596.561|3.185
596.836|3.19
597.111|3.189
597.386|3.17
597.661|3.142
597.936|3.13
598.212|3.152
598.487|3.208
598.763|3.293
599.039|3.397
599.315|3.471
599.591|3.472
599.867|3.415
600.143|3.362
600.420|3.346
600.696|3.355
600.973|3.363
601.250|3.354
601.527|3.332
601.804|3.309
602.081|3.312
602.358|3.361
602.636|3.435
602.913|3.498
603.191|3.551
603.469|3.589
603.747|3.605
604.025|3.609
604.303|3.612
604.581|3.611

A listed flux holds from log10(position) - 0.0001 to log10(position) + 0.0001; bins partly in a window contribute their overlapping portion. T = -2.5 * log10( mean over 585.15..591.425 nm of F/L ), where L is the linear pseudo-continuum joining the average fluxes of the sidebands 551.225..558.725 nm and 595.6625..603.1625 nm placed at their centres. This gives 0.27 mag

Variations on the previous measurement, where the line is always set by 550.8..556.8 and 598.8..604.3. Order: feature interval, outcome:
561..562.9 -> 0.07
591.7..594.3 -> 0.08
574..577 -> -0.07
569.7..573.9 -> -0.02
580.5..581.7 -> -0.06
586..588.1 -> 0.10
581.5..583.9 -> -0.04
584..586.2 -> 0.02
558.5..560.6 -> 0.11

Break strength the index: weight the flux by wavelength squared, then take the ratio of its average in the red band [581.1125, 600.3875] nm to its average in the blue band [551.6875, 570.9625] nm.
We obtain 1.16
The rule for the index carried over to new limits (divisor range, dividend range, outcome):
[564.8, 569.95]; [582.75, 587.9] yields 1.11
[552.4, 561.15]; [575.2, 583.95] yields 1.30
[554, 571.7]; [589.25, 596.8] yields 1.11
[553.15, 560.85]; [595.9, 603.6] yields 1.40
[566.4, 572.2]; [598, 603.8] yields 1.25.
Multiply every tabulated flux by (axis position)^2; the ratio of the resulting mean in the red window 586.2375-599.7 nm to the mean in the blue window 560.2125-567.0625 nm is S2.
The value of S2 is 1.1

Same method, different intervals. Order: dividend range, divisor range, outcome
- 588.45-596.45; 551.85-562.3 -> 1.12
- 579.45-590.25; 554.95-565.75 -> 1.14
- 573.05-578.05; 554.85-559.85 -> 1.27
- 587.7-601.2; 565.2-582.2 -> 0.99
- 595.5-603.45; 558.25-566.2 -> 1.36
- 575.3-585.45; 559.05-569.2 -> 1.22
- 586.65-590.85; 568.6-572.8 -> 0.78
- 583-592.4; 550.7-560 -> 1.11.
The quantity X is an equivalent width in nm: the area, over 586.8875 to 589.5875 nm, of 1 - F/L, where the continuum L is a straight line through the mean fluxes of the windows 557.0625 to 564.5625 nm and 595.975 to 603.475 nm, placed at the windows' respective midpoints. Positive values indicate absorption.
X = 0.804 nm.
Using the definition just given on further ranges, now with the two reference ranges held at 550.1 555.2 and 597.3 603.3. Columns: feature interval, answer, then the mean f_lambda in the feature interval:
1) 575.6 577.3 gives -0.142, 3.3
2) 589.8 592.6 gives 0.464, 2.69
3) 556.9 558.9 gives 0.099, 2.68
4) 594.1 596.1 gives 0.060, 3.18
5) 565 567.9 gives -0.067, 2.99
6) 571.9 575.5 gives -0.228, 3.2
